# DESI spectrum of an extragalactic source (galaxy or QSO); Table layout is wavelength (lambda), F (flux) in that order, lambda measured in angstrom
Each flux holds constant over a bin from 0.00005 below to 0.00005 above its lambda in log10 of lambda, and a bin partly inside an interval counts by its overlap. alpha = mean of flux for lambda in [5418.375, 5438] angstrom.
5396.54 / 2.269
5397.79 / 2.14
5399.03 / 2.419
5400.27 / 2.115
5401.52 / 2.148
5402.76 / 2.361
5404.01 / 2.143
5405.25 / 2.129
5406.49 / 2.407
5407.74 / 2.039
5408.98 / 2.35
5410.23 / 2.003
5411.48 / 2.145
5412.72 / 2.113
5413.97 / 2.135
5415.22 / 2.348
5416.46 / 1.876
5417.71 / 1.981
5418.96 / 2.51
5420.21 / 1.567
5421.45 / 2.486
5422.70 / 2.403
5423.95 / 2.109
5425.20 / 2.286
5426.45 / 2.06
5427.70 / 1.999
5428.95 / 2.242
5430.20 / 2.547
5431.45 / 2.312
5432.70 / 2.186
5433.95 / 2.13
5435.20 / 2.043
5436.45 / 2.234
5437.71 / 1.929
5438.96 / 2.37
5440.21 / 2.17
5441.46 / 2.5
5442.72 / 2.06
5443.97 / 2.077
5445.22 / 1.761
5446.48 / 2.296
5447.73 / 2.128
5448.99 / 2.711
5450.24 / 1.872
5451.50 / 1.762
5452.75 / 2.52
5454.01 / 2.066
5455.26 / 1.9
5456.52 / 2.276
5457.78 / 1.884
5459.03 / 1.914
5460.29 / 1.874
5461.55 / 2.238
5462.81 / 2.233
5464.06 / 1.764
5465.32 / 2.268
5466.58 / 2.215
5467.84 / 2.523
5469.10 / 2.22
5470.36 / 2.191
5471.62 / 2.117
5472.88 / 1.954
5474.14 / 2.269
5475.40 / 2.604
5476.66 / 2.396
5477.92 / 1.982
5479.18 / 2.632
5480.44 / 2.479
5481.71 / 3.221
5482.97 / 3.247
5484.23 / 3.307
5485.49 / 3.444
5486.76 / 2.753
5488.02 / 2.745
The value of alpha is 2.19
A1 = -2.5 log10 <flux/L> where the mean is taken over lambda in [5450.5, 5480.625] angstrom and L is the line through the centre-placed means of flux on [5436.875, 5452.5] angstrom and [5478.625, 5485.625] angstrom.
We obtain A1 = 0.21 mag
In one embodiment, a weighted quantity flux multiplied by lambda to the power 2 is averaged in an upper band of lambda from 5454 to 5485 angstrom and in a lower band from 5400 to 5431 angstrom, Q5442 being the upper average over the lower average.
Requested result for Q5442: 1.09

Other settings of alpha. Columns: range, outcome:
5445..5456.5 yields 2.13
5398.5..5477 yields 2.17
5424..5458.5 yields 2.16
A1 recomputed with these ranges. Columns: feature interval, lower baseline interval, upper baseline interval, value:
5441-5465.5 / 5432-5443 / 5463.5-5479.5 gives 0.05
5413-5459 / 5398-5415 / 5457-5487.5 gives 0.06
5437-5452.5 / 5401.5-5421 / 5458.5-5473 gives 0.00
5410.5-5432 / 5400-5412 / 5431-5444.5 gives 0.00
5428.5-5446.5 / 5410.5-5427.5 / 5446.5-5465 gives -0.03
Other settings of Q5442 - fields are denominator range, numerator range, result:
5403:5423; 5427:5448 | 1.01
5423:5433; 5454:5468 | 0.95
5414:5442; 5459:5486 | 1.12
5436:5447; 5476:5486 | 1.34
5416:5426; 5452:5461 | 0.97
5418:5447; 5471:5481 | 1.07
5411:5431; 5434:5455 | 1.00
